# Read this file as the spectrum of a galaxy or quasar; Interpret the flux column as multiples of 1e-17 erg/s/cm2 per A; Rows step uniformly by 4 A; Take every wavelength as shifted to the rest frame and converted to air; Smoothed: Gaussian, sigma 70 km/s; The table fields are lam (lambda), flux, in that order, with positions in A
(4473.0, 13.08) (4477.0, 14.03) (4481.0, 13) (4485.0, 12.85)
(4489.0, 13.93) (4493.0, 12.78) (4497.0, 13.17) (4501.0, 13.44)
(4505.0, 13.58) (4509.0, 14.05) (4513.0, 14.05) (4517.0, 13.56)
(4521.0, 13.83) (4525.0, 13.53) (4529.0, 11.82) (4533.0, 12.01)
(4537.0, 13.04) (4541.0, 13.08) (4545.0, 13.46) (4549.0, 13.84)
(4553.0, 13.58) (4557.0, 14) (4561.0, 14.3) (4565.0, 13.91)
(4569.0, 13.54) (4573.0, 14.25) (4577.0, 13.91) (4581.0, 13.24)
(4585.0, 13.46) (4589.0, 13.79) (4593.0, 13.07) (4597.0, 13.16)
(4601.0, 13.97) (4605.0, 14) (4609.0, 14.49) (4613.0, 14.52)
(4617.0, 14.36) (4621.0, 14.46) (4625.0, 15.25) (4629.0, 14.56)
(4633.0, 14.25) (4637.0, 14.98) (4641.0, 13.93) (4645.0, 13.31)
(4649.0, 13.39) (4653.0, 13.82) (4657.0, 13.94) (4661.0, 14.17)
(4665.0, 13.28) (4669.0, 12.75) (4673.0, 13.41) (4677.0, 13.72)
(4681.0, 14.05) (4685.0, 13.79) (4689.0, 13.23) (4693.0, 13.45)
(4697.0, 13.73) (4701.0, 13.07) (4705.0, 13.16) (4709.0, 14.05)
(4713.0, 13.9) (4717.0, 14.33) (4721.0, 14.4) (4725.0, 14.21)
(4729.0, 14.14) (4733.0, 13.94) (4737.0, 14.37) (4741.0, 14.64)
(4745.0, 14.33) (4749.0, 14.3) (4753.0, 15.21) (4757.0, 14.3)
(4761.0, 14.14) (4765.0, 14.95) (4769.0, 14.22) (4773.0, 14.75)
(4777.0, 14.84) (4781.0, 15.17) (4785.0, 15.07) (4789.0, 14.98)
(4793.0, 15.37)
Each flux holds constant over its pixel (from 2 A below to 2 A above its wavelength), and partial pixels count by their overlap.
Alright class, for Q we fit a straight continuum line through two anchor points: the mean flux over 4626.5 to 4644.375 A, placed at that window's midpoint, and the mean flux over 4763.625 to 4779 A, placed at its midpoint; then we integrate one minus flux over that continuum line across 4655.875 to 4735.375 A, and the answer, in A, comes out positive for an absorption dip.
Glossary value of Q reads 4.2 A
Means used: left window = 14.4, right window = 14.7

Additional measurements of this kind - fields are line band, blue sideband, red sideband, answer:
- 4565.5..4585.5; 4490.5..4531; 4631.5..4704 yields -0.3 A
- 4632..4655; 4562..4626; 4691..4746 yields 0.0 A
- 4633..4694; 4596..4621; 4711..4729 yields 2.0 A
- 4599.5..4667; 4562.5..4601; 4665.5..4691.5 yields -3.1 A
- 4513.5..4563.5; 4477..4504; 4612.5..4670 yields 0.6 A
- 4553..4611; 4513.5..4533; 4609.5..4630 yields 1.0 A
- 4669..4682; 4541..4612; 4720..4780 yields 0.6 A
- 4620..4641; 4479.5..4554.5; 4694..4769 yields -1.3 A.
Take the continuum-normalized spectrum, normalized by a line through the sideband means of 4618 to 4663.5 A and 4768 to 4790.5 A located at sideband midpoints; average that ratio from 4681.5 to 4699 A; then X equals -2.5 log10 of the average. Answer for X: 0.06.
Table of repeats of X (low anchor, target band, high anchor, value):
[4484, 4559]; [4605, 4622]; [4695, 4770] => -0.05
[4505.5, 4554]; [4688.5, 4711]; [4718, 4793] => 0.06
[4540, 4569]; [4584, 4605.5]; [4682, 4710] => 0.01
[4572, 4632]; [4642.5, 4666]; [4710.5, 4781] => 0.04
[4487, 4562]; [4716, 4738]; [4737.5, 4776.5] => 0.01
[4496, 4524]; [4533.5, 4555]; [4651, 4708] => 0.03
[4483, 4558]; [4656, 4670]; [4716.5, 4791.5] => 0.04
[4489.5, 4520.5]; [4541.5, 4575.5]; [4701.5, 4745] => -0.01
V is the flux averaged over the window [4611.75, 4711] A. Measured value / 13.9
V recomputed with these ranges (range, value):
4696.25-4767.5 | 14.2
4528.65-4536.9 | 12.2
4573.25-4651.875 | 14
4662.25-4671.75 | 13.1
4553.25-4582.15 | 13.9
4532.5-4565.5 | 13.5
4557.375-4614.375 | 13.8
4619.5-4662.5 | 14.2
